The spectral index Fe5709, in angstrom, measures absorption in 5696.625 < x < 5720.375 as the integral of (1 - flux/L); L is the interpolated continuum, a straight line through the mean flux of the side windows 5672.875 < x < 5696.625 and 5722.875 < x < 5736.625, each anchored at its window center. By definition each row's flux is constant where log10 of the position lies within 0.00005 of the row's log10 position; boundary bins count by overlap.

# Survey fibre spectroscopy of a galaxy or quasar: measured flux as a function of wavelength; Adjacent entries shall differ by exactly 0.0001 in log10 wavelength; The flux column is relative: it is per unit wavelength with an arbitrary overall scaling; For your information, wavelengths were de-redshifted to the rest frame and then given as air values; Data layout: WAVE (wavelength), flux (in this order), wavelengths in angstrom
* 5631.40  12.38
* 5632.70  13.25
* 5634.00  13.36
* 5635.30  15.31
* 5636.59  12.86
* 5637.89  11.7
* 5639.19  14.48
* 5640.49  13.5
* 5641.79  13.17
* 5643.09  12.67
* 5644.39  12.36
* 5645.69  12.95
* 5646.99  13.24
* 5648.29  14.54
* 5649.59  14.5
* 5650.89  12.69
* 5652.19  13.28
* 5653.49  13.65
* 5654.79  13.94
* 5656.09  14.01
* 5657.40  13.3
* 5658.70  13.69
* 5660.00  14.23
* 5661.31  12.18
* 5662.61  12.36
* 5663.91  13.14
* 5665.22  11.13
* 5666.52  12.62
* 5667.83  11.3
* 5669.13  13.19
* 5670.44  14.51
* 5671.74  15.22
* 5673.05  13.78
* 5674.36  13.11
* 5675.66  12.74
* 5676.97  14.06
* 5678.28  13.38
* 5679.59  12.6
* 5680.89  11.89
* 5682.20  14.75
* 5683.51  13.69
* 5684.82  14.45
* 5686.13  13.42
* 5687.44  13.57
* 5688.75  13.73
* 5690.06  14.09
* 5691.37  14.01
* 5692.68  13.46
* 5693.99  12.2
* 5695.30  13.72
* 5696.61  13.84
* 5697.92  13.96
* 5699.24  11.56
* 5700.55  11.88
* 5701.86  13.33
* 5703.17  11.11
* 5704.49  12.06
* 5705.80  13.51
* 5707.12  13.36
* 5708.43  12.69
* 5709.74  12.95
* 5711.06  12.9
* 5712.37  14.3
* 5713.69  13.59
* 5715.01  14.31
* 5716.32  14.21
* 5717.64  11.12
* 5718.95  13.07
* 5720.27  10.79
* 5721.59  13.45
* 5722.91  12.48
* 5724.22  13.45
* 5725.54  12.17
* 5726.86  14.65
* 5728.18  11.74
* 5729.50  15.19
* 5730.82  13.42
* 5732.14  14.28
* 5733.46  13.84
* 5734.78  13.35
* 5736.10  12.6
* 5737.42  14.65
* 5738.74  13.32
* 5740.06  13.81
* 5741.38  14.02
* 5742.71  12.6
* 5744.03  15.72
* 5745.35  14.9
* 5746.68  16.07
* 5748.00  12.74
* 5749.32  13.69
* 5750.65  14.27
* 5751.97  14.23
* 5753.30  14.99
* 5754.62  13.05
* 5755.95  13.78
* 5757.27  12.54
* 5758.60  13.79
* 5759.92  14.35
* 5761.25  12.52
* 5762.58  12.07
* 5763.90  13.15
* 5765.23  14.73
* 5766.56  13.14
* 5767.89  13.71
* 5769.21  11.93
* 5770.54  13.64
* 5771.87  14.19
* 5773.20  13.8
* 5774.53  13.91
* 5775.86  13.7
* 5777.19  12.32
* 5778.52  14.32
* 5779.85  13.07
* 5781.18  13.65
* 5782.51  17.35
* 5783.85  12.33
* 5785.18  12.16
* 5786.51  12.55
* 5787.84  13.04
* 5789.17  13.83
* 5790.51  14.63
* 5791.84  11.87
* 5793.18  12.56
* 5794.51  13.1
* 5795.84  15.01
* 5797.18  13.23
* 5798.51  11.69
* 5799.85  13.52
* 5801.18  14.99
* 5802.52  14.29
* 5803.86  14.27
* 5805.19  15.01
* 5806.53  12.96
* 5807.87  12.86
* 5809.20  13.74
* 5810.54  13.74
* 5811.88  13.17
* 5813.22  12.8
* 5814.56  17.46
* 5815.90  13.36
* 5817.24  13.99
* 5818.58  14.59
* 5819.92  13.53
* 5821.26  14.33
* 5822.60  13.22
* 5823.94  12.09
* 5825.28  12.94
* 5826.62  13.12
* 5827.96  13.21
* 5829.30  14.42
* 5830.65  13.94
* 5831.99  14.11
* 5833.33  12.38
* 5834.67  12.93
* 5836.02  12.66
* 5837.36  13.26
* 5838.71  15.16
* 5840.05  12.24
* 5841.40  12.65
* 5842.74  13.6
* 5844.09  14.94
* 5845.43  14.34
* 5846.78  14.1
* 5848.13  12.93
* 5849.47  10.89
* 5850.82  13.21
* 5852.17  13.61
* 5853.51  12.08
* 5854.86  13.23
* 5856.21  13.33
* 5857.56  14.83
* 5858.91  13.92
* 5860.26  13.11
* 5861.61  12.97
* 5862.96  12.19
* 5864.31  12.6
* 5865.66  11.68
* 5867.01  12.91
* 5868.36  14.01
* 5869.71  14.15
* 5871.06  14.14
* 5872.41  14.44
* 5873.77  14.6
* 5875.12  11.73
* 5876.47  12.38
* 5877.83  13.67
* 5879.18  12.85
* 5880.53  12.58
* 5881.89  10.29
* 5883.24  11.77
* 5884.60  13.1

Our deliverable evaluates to 1.0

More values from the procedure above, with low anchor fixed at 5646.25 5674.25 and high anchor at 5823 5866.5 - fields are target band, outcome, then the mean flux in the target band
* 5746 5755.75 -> -0.6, 14.1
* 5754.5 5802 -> -0.6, 13.4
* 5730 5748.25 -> -1.0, 14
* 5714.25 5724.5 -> 0.4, 12.9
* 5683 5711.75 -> 0.4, 13.2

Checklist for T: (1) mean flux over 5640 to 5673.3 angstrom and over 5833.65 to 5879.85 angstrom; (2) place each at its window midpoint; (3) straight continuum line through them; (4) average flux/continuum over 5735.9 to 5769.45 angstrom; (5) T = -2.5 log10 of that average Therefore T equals -0.04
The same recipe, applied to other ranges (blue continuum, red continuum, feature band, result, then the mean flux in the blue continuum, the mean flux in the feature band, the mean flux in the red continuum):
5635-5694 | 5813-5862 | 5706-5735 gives 0.01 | 13.4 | 13.2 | 13.5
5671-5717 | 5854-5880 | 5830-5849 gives -0.02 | 13.4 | 13.5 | 13.3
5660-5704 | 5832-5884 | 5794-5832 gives -0.05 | 13.2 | 13.7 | 13.1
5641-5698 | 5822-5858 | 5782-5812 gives -0.02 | 13.4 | 13.5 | 13.3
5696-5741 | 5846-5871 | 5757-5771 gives -0.01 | 13.2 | 13.2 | 13.1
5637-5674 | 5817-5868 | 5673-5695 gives -0.02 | 13.3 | 13.5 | 13.3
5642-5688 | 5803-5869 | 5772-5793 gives -0.01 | 13.3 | 13.5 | 13.4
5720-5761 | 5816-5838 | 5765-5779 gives 0.00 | 13.7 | 13.5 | 13.4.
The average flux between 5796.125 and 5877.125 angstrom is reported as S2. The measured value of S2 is 13.5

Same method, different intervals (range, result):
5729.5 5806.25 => 13.7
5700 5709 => 12.6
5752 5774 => 13.5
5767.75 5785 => 13.6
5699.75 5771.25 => 13.4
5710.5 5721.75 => 13.1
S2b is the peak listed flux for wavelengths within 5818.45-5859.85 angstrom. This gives 15.16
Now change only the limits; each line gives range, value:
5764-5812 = 17.35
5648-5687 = 15.22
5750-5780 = 14.99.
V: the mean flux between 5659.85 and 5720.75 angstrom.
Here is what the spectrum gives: 13.1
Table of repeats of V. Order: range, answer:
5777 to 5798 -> 13.5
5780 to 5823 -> 13.7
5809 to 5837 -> 13.6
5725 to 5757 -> 13.9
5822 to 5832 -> 13.3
